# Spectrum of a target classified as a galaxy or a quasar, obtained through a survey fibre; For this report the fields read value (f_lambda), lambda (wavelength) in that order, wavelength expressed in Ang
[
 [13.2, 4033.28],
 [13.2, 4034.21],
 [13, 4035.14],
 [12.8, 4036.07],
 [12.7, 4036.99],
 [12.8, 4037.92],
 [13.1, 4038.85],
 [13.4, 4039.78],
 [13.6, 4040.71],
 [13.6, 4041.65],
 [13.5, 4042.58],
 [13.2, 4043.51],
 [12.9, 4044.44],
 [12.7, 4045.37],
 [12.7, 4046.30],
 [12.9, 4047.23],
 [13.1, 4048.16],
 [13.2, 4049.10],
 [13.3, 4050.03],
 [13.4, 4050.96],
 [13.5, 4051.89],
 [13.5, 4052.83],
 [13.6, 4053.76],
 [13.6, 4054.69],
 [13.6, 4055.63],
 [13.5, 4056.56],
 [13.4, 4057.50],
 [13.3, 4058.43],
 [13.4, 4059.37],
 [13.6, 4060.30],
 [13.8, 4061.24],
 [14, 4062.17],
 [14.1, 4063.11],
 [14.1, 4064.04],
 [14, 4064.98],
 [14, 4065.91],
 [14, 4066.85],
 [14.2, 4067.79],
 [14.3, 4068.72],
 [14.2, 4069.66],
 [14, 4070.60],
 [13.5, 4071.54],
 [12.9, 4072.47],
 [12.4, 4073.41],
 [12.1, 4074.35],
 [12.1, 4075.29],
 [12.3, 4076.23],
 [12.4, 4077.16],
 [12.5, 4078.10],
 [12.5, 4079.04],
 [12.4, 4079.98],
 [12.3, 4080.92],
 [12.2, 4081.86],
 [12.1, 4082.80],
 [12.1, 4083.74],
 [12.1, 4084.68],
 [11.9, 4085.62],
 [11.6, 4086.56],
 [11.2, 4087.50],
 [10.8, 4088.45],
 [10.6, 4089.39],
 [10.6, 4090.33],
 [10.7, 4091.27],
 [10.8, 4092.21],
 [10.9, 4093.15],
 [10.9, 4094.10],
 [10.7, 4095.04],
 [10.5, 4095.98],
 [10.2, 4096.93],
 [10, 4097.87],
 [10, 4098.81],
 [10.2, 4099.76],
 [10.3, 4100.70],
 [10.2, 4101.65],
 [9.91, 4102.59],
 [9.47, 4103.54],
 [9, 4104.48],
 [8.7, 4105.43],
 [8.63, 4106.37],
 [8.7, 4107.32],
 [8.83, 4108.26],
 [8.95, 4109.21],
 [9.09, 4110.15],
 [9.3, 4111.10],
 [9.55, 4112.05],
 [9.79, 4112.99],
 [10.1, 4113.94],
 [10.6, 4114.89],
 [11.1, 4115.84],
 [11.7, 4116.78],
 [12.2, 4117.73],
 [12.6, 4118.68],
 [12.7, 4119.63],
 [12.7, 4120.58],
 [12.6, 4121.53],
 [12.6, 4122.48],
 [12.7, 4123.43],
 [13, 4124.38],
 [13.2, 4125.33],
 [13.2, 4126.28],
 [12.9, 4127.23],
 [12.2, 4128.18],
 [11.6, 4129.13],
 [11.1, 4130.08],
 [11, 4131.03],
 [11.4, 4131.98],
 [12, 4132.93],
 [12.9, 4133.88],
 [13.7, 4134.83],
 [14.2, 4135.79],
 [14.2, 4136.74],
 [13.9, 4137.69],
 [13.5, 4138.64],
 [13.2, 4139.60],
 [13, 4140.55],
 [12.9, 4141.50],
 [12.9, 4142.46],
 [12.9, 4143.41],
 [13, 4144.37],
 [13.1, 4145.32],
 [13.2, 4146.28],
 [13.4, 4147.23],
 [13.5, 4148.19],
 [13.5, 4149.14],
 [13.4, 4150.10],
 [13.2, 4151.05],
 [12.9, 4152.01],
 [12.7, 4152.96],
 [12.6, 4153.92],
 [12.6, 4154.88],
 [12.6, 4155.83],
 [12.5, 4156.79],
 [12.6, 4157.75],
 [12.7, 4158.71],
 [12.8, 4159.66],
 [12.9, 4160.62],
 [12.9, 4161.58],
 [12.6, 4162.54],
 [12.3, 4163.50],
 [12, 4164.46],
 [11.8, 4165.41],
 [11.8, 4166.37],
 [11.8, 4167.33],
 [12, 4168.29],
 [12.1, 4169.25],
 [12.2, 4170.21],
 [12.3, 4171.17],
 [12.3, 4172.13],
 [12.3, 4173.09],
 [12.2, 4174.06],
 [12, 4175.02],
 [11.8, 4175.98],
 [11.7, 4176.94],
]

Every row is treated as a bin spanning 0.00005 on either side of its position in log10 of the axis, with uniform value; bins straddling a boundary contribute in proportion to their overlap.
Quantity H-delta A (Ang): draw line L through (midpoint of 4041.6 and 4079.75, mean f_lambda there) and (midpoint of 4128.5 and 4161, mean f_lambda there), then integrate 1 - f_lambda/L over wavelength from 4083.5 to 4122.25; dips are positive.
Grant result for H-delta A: 7.5 Ang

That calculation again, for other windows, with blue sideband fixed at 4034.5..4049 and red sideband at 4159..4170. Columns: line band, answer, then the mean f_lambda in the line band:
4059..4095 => 0.87 Ang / 12.5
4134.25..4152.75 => -1.36 Ang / 13.3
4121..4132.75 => 0.23 Ang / 12.3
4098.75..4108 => 2.34 Ang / 9.47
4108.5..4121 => 1.83 Ang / 10.8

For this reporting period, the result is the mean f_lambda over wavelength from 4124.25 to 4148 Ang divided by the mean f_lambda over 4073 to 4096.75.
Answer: 1.11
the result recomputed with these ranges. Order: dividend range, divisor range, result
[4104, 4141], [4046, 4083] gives 0.88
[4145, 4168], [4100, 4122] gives 1.24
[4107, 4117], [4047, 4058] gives 0.73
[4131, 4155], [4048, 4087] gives 0.99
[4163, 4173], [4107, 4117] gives 1.24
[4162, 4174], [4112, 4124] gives 1.04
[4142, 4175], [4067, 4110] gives 1.12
